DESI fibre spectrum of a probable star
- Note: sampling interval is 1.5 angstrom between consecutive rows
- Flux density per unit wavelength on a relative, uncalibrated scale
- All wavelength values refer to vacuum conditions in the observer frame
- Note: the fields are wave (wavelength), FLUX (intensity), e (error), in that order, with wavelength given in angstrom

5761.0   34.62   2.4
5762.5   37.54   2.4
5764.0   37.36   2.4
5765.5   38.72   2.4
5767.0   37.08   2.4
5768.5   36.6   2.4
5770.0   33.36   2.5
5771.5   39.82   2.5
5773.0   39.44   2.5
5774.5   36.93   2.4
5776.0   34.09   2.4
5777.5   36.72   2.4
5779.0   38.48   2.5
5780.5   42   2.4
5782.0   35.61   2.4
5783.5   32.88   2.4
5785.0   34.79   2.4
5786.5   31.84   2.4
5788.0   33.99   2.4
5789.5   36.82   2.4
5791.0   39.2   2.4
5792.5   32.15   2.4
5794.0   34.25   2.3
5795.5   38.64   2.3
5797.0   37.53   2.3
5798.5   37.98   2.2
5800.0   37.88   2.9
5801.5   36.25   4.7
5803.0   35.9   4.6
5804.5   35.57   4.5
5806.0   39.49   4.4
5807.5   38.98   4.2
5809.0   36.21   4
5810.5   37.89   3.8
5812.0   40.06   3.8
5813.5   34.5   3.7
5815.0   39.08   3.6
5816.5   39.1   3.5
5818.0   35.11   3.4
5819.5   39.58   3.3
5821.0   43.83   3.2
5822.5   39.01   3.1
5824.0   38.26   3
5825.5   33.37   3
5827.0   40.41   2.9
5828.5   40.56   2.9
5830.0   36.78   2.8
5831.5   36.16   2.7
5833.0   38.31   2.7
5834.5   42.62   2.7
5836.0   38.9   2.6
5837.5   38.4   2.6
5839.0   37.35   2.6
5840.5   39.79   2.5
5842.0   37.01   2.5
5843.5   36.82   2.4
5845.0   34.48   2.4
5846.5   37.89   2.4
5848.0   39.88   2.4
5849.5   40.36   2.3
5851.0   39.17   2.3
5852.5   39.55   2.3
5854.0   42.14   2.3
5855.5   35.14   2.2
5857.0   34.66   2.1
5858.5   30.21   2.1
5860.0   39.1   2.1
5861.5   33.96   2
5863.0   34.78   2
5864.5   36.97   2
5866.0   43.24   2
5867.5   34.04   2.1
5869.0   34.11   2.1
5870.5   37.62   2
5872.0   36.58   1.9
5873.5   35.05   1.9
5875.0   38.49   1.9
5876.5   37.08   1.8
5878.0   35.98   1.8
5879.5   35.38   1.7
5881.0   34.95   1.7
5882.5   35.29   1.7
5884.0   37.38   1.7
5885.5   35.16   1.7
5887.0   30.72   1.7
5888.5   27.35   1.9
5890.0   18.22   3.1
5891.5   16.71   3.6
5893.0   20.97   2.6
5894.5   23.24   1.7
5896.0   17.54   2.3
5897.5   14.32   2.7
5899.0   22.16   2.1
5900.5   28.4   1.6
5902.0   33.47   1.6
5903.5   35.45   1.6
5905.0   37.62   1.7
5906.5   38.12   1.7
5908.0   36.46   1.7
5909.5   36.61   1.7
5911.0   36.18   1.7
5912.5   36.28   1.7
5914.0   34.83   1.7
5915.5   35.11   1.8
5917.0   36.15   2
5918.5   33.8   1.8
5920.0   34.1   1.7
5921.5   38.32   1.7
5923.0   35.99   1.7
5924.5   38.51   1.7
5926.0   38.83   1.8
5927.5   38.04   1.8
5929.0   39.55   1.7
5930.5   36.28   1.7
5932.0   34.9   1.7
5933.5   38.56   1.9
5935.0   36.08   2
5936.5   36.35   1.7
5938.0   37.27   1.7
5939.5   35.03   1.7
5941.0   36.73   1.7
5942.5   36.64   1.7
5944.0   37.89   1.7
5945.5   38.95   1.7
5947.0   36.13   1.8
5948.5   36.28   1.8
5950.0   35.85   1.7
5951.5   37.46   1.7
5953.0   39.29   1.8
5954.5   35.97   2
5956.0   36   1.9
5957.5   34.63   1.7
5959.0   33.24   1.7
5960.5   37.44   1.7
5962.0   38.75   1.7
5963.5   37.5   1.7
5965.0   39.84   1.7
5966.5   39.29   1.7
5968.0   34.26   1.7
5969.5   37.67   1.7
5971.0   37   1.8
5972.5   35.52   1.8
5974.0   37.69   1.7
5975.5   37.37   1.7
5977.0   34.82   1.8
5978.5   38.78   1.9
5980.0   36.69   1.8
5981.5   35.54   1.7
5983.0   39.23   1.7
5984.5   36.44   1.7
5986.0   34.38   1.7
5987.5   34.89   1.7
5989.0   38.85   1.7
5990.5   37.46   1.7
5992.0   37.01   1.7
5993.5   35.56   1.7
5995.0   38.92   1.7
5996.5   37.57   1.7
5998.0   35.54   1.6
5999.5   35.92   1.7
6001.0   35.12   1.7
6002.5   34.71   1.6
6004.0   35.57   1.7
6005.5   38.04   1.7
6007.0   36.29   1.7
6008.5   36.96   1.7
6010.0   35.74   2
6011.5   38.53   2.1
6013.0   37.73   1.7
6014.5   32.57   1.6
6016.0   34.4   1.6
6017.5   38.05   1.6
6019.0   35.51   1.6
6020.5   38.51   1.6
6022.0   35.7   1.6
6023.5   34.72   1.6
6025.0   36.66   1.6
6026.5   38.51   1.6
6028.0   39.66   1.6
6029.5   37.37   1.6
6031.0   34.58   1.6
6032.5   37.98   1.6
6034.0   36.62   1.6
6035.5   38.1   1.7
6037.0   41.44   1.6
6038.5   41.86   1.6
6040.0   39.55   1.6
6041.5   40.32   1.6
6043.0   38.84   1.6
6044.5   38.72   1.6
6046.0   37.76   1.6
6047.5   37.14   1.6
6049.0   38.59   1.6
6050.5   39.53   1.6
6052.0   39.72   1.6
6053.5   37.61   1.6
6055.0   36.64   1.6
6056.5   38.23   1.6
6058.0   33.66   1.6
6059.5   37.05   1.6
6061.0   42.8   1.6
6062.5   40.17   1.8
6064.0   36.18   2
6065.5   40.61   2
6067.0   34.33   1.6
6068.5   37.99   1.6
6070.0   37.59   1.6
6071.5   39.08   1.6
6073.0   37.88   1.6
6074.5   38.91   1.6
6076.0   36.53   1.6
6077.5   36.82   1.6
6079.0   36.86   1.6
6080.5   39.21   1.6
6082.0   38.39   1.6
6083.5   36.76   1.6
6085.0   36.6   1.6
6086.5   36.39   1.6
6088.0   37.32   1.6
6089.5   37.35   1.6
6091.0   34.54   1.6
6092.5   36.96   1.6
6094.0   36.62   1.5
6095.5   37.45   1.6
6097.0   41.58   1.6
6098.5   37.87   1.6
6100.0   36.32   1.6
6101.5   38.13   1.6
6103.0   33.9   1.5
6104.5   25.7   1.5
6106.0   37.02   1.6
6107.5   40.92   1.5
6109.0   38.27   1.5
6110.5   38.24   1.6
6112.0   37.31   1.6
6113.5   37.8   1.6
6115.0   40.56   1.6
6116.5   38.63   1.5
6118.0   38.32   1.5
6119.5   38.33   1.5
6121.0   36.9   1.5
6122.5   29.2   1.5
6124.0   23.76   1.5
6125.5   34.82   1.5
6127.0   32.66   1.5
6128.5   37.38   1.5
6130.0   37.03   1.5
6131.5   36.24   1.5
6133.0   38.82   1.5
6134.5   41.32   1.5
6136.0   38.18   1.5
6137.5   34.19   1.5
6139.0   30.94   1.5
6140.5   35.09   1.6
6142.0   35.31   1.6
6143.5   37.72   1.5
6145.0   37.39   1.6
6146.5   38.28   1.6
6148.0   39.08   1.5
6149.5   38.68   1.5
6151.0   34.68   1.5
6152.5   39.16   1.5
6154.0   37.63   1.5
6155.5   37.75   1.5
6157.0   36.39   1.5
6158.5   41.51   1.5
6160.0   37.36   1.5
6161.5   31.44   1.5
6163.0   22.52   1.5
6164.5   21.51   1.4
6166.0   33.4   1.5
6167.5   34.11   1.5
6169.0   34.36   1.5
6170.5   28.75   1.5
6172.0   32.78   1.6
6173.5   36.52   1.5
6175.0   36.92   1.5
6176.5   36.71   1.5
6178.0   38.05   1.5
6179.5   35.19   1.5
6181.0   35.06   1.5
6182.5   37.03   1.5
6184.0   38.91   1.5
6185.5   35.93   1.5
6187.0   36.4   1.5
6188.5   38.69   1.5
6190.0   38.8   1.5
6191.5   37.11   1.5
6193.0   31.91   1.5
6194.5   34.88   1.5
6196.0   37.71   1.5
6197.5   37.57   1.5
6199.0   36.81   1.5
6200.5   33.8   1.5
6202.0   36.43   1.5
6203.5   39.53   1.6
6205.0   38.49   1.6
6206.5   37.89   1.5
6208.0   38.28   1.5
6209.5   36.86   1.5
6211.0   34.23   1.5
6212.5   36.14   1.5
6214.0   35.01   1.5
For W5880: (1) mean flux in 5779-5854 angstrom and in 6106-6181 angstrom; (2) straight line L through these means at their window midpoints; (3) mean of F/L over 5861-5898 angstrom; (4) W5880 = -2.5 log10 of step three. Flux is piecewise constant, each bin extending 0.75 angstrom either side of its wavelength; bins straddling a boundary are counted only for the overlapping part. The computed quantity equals 0.18 mag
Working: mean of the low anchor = 37.6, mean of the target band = 31.5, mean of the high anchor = 35.7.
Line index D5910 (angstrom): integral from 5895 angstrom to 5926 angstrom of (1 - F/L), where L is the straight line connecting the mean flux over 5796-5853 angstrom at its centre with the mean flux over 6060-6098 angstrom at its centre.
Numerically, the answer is 4.1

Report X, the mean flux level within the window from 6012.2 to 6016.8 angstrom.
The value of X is 35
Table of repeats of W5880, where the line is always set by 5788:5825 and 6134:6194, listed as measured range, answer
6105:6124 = -0.03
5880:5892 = 0.24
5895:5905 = 0.38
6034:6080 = -0.06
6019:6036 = -0.02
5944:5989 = -0.01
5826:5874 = -0.01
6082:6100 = -0.04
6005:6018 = 0.00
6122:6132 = 0.09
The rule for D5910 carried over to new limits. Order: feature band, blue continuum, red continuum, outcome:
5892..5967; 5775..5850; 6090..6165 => 4.3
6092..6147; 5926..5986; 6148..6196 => -1.0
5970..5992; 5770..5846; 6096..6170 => -0.2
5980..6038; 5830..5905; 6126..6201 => -3.2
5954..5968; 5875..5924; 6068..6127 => -1.5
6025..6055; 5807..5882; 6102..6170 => -1.9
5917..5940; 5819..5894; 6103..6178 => -0.6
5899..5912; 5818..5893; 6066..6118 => 0.7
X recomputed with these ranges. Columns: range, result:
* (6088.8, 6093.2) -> 36.3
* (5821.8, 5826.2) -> 36.9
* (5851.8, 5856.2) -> 39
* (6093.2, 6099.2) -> 38.4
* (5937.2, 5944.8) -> 36.7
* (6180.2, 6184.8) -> 37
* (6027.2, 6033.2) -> 37.4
